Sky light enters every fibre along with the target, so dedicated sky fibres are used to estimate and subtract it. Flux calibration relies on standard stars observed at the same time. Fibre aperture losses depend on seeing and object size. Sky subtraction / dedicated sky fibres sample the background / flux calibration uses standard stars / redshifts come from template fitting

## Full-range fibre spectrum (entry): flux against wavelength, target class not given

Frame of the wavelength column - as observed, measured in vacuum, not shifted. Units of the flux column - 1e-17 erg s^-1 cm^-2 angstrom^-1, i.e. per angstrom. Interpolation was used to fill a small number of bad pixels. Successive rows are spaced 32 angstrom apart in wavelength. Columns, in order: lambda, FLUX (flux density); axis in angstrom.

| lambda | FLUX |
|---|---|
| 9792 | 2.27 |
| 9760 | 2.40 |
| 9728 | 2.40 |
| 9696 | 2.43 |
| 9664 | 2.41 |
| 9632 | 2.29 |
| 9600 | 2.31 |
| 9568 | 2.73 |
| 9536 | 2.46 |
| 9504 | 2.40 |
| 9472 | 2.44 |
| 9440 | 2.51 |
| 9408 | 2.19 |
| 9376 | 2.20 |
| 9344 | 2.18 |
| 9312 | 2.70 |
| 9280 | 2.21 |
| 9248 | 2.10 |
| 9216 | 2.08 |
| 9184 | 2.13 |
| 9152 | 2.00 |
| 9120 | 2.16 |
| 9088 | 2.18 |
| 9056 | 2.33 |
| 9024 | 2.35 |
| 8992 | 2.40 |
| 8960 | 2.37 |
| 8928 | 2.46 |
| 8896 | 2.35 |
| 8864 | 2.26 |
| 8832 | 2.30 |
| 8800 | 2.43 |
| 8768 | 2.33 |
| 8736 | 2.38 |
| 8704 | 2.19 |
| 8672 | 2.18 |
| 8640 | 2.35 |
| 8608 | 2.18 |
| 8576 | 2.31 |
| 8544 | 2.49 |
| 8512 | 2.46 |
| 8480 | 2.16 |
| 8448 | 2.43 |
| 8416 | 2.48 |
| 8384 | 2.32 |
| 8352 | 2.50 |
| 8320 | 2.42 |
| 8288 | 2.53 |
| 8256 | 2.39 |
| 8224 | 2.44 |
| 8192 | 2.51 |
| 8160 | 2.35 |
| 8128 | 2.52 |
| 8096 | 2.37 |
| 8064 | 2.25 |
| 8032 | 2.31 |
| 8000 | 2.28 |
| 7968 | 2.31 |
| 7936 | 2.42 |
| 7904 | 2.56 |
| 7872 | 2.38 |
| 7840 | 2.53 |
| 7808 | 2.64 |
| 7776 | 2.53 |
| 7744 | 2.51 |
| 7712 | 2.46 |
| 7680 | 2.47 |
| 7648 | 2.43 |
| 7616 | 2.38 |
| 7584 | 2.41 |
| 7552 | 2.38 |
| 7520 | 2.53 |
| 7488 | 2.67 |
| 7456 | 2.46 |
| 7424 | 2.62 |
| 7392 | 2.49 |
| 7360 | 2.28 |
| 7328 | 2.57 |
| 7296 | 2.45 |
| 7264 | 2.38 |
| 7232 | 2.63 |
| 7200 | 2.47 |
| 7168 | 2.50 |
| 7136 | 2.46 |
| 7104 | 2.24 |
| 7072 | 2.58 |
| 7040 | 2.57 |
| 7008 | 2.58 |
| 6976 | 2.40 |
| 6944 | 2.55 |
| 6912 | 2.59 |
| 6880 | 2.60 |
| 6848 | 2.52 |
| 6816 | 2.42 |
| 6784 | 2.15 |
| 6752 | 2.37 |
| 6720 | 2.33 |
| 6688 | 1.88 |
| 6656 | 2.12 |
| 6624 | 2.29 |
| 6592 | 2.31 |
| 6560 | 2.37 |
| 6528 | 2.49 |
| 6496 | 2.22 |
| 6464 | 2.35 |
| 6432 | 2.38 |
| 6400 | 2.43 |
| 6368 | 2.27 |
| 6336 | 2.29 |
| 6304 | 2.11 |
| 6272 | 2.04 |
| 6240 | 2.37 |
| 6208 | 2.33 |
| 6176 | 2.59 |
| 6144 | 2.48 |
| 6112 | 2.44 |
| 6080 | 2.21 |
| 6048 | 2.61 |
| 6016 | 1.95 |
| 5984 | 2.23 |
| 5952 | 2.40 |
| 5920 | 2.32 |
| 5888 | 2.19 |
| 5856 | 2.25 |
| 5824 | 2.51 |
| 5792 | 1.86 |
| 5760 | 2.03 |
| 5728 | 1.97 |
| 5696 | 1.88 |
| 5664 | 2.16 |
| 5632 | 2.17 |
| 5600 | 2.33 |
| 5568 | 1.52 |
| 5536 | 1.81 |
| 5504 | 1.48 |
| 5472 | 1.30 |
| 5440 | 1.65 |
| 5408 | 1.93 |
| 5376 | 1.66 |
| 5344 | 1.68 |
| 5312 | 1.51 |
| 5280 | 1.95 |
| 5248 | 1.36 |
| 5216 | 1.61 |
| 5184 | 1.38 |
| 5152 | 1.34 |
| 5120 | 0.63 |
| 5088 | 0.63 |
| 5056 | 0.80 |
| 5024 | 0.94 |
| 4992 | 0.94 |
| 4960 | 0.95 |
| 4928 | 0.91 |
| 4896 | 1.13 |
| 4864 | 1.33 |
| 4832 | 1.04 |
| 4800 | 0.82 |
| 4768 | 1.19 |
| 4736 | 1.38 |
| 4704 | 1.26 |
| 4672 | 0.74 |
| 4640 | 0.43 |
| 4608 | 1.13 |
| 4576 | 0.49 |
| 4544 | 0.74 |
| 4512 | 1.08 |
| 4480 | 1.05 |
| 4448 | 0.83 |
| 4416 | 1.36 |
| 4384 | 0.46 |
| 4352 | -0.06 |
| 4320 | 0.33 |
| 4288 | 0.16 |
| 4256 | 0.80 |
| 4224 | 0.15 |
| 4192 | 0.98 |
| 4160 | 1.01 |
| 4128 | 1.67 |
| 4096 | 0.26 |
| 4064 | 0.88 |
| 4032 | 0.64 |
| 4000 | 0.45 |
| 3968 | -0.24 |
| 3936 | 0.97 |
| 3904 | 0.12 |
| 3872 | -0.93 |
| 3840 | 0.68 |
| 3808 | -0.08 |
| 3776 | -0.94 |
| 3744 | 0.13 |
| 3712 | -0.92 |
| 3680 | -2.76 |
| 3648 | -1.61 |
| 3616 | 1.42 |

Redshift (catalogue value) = 0.290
